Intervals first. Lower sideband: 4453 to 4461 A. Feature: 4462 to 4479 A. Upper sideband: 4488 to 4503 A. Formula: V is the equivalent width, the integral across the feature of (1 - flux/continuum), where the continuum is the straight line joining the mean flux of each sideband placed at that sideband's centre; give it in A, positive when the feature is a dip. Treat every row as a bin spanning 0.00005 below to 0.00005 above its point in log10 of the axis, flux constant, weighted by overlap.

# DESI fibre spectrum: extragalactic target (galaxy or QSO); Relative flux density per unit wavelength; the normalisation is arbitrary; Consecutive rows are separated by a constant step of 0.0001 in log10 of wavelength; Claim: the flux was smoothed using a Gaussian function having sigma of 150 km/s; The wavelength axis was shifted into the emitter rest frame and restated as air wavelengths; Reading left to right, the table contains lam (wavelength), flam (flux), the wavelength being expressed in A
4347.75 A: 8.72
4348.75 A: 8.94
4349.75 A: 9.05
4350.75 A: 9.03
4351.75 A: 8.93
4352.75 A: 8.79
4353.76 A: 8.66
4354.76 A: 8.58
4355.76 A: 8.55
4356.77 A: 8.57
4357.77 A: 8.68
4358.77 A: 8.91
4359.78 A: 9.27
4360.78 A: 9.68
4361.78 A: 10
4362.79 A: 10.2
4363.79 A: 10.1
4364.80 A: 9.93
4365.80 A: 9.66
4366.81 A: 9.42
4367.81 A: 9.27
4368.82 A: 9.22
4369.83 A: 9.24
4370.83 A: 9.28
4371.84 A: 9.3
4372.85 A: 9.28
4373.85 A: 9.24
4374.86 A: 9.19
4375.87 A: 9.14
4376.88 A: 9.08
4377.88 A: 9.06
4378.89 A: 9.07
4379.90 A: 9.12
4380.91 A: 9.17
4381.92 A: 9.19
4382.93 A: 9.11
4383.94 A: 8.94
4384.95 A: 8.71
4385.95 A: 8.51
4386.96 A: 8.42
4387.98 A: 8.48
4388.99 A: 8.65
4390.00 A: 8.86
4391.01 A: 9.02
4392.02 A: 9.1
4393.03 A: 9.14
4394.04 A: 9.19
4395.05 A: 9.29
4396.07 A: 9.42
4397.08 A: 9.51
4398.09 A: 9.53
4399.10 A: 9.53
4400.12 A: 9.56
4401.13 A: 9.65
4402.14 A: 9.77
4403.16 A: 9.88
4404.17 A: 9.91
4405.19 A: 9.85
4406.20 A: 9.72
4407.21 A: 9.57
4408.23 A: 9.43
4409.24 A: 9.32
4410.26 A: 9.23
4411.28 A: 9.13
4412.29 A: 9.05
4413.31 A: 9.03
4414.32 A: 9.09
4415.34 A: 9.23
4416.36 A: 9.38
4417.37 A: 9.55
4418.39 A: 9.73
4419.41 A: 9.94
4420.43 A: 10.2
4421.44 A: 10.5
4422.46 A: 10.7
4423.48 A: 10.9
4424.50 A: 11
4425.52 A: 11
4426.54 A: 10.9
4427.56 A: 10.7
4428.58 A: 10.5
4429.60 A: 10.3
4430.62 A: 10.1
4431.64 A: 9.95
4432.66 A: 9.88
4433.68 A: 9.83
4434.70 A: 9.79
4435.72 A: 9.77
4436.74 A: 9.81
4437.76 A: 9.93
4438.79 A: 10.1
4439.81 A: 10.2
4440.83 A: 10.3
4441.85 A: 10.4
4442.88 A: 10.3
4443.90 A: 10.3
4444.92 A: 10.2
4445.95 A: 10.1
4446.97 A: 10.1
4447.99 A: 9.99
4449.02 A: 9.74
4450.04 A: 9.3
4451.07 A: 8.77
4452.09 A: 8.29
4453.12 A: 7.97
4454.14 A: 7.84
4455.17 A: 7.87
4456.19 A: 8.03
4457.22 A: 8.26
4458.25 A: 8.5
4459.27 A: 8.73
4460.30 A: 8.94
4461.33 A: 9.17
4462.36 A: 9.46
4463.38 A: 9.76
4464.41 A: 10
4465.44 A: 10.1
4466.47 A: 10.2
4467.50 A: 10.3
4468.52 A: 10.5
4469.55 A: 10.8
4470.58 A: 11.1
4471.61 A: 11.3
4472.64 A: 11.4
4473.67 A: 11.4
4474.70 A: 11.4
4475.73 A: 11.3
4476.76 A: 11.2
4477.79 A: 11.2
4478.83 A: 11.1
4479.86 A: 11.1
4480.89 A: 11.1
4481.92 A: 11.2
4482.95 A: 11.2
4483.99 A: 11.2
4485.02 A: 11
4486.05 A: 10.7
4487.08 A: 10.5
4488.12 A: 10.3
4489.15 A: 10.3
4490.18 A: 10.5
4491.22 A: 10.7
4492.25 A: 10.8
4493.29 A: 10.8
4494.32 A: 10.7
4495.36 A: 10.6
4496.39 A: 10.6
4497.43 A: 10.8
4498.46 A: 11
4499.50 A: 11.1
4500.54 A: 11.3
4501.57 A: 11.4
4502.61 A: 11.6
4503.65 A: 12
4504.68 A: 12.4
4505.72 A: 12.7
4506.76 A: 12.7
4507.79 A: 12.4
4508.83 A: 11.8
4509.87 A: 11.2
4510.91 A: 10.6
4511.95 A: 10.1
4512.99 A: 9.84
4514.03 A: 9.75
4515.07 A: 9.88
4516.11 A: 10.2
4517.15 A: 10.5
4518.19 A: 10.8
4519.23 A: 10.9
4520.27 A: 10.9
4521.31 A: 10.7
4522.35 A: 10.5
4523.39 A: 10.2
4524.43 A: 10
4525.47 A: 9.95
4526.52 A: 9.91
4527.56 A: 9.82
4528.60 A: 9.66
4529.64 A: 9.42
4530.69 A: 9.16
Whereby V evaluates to -2.85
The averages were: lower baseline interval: 8.3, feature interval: 10.7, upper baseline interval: 10.8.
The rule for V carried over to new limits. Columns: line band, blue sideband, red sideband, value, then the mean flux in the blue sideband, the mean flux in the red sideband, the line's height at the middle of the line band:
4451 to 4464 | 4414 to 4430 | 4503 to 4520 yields 2.45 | 10.2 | 11.1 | 10.6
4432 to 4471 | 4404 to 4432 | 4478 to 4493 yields 2.94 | 9.92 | 10.8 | 10.4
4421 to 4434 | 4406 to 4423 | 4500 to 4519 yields -0.93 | 9.58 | 11.2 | 9.8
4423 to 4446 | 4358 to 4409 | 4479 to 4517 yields -0.49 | 9.31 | 11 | 10.1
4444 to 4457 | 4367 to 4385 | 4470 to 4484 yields 1.99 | 9.16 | 11.2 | 10.7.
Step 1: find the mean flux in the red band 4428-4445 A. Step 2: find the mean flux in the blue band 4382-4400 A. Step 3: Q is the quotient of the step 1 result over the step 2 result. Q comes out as 1.1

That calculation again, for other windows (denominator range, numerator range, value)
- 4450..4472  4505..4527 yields 1.15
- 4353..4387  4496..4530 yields 1.18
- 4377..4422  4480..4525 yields 1.17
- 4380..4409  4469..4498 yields 1.18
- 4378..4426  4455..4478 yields 1.06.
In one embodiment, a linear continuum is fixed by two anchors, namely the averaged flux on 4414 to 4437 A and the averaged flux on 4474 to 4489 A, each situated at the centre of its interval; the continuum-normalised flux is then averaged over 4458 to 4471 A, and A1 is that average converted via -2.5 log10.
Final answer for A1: 0.097 mag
